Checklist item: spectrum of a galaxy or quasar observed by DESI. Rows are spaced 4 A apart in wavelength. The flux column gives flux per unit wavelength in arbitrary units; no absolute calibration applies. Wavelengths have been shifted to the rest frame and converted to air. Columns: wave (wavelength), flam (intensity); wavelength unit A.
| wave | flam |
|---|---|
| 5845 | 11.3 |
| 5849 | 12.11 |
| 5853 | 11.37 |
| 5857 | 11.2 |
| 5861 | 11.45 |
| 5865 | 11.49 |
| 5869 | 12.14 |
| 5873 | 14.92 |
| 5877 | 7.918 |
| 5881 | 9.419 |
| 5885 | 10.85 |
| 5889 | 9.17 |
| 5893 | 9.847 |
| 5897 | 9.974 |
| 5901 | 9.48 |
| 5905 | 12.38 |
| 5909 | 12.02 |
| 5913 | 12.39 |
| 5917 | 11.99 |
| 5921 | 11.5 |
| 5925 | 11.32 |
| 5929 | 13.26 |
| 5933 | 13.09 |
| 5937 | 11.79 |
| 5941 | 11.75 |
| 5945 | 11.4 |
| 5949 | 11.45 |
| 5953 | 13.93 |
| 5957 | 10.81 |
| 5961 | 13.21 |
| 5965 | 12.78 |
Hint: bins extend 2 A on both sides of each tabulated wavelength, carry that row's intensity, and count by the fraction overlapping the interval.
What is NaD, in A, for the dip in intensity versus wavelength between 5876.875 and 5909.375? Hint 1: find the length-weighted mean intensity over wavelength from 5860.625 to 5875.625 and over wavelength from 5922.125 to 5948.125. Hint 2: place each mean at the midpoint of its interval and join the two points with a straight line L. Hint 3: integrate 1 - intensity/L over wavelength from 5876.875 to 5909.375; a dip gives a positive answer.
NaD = 5.64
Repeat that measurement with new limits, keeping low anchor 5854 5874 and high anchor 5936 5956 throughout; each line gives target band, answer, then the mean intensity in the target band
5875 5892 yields 3.8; 9.37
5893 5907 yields 1.8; 10.5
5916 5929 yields 0.2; 11.8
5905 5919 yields -0.2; 12.2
